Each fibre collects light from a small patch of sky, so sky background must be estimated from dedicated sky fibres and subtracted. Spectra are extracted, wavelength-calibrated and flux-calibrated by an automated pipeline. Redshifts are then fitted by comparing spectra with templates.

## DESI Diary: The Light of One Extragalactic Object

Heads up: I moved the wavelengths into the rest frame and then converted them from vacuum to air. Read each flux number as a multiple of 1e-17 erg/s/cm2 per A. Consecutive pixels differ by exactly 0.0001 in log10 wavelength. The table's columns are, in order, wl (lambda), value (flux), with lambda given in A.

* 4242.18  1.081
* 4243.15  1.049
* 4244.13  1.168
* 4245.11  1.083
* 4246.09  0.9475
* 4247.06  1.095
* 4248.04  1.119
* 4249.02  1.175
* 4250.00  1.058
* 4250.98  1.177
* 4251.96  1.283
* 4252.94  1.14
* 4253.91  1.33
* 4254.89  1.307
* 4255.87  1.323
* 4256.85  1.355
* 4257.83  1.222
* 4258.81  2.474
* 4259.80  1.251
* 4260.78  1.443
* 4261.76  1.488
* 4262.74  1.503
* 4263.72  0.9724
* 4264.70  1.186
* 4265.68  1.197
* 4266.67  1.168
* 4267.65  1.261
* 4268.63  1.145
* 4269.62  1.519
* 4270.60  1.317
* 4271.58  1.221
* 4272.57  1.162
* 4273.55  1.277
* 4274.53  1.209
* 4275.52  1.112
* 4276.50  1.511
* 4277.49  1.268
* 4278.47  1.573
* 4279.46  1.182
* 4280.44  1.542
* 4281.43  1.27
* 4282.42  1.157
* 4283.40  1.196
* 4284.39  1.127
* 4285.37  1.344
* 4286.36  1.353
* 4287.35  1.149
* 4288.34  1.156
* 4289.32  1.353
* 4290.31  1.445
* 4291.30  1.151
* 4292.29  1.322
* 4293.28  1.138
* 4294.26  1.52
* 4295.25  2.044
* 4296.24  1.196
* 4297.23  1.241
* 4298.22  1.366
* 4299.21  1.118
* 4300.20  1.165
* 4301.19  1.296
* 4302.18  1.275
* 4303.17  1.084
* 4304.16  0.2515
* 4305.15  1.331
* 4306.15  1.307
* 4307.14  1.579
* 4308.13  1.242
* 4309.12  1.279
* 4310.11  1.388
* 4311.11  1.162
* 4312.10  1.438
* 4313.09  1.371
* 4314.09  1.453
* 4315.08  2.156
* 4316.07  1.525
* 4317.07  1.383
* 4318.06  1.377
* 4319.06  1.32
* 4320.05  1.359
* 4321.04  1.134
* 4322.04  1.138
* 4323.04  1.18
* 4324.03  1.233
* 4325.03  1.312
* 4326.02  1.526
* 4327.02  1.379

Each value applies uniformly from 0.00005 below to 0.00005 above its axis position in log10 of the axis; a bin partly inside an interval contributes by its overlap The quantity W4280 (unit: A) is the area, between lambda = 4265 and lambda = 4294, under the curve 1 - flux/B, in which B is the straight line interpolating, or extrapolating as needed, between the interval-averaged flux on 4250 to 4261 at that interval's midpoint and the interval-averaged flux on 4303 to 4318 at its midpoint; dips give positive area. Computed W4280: 1.86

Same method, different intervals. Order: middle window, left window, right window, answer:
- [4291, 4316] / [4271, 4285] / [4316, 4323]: -0.6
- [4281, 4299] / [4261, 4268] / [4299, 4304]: -2.1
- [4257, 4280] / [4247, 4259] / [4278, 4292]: -0.8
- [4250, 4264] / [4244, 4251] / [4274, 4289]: -2.7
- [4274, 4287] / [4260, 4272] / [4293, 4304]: -0.1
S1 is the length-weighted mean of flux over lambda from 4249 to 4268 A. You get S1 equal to 1.32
